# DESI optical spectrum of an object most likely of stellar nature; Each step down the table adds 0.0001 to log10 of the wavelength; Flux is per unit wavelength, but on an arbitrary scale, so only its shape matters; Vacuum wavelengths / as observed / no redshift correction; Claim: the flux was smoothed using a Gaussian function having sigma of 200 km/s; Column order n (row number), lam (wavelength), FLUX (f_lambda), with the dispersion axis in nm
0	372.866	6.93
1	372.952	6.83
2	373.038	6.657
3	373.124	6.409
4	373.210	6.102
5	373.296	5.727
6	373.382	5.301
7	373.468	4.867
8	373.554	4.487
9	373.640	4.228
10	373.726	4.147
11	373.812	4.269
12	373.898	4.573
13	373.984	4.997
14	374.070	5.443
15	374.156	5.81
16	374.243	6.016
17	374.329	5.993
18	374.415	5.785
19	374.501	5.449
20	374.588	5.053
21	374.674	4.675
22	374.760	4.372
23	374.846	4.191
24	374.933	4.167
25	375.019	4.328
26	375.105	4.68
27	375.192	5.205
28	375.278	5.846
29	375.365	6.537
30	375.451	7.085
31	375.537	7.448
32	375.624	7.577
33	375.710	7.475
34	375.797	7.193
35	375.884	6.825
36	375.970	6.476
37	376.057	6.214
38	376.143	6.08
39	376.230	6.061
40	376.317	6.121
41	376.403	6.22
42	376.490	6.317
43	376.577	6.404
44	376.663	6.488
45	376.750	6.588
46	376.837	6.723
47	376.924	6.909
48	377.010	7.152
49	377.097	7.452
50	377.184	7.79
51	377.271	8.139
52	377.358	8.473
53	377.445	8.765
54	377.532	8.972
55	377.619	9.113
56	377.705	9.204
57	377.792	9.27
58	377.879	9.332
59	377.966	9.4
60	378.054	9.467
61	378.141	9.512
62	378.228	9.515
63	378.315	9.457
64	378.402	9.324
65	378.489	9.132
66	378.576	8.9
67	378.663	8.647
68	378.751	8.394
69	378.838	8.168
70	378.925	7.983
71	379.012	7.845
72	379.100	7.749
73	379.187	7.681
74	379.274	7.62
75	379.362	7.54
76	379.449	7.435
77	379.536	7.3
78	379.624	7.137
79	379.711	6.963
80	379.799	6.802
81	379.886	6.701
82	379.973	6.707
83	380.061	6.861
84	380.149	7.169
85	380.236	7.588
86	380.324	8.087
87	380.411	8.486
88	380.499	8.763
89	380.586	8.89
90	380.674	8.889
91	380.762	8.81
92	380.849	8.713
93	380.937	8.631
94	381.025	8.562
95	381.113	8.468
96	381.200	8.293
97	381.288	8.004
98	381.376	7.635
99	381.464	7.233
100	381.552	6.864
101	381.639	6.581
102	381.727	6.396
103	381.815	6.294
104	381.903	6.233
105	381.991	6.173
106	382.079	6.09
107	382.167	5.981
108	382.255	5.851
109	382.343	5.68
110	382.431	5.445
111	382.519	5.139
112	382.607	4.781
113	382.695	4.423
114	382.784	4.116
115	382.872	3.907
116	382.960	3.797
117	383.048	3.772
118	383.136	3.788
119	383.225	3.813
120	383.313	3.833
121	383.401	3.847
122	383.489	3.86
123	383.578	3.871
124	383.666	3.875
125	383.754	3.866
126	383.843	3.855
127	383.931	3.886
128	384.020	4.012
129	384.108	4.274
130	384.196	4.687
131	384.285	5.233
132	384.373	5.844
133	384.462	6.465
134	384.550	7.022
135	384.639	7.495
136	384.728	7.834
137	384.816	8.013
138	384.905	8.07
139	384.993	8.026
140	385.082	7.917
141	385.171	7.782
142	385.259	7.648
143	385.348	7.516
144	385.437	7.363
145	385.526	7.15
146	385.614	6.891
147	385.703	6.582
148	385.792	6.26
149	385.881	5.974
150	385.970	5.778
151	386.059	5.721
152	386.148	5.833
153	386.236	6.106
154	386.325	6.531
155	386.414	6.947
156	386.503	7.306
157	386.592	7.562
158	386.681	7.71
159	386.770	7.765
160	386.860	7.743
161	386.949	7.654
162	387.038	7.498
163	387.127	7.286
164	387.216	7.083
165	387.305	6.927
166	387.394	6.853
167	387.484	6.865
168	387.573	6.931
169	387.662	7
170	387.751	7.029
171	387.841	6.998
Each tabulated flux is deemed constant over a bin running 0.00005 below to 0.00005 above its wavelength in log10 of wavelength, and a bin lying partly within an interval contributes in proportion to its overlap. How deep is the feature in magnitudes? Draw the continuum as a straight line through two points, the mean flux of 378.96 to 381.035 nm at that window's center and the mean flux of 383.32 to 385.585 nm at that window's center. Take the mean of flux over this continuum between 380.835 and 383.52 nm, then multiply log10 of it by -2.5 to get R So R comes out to 0.19 mag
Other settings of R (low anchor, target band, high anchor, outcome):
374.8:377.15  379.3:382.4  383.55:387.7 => -0.149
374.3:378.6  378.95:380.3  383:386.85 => -0.094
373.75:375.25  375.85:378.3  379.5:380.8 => -0.227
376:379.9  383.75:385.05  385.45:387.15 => 0.181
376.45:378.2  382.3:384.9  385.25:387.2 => 0.428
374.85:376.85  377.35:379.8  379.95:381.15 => -0.158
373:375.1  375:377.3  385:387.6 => -0.206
